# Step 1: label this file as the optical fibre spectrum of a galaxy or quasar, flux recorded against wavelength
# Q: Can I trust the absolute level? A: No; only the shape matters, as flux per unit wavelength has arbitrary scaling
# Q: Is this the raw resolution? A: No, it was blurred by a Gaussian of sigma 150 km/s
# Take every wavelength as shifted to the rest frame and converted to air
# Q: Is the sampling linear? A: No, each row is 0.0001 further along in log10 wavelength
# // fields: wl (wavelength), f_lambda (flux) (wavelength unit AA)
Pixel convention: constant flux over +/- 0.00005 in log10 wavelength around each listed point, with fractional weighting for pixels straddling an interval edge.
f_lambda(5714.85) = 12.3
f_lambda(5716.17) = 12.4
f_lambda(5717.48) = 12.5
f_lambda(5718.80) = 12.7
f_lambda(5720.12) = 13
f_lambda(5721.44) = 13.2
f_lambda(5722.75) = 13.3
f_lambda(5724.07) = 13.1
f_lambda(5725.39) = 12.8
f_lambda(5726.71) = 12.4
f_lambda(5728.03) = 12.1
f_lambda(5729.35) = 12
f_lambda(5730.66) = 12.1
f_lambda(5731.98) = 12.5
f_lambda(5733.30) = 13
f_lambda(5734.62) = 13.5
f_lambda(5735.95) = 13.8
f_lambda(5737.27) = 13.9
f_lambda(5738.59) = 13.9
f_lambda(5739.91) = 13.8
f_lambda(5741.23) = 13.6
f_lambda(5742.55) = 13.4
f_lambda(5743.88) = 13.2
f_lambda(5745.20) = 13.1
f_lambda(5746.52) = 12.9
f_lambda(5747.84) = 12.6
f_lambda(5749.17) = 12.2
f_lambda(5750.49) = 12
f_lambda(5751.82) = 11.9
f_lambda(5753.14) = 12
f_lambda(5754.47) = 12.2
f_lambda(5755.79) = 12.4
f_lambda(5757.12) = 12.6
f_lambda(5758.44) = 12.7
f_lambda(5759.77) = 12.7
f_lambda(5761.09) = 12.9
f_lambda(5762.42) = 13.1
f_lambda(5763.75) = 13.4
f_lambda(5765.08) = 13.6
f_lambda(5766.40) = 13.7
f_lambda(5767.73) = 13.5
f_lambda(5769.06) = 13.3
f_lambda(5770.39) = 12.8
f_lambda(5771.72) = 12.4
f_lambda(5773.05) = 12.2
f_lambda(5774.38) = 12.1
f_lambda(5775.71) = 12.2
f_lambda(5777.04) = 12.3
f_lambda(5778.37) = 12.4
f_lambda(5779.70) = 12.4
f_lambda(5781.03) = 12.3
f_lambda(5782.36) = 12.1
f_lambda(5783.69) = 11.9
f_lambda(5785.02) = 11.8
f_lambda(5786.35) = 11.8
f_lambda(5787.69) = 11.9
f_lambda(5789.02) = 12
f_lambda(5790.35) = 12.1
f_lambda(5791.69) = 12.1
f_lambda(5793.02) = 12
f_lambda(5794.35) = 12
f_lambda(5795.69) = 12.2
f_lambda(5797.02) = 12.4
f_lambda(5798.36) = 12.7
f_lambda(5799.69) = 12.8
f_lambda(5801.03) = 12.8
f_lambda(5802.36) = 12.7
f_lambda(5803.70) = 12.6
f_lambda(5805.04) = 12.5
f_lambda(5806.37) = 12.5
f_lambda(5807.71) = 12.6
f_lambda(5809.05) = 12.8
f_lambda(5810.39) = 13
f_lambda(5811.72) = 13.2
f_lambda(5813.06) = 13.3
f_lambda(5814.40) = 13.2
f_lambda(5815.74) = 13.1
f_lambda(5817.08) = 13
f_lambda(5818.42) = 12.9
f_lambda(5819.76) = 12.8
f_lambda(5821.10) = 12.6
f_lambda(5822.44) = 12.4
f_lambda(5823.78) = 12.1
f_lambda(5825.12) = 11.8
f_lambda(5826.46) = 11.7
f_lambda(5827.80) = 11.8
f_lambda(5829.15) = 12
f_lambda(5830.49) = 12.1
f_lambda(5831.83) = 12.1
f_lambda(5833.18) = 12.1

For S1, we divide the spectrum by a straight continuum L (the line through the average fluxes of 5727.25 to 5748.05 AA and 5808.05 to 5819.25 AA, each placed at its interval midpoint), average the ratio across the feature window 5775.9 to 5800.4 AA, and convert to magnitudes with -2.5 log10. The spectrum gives 0.076 mag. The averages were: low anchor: 13.1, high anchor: 13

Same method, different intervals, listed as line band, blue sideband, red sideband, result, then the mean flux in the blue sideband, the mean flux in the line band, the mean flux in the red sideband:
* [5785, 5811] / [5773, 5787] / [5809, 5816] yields 0.03 mag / 12.1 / 12.4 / 13.1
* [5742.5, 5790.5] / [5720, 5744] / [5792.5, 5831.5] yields 0.03 mag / 13.1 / 12.5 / 12.5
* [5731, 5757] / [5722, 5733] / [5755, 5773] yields -0.01 mag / 12.6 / 12.9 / 13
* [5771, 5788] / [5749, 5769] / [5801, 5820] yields 0.06 mag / 12.8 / 12.1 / 12.9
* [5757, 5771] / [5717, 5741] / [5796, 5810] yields -0.03 mag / 13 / 13.1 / 12.6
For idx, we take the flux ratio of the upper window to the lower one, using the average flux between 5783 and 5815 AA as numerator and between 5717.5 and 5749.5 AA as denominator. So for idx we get 0.96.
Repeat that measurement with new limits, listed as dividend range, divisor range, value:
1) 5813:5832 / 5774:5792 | 1.03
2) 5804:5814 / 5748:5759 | 1.05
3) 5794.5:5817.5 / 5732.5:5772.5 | 0.98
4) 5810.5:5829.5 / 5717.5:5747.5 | 0.97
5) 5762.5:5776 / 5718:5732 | 1.02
